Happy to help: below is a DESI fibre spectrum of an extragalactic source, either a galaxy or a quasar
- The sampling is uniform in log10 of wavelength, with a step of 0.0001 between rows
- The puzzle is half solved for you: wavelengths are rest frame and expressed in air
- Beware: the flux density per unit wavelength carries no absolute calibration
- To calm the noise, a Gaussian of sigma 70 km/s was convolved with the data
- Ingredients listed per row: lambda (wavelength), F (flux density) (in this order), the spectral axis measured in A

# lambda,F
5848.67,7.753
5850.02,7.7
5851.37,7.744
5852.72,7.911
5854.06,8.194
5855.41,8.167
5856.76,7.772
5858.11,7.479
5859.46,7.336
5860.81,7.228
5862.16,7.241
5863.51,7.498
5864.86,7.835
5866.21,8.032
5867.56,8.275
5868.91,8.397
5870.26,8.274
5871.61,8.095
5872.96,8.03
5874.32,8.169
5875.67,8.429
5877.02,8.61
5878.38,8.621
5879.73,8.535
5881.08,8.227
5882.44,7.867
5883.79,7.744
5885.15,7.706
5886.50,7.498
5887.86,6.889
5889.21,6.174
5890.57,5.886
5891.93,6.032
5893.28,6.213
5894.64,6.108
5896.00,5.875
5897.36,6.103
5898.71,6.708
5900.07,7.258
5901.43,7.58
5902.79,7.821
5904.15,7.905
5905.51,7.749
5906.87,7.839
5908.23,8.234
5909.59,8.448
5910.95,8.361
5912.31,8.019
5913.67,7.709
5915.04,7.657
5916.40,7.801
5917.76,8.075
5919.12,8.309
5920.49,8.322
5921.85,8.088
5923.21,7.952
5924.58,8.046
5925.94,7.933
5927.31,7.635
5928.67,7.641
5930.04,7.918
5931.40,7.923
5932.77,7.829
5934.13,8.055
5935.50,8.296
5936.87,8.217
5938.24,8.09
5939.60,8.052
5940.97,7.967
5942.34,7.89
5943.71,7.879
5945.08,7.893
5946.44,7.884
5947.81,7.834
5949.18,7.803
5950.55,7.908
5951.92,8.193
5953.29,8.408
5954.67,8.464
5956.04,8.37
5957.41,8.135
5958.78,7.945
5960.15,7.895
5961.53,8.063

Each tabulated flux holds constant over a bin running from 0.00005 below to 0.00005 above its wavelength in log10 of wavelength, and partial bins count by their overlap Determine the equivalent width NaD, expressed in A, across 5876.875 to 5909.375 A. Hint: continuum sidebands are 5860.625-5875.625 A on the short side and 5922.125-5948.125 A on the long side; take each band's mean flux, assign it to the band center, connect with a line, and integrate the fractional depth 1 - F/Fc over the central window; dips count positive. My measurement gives 2.7 A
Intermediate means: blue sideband 7.96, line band 7.29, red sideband 7.95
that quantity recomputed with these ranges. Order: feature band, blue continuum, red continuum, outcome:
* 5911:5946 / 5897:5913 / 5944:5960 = -0.4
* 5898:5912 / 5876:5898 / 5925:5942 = -0.6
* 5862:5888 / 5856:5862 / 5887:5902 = -3.9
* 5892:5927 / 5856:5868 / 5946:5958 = 1.4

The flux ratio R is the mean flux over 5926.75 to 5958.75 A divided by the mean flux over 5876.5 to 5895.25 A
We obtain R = 1.10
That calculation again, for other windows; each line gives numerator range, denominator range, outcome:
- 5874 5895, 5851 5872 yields 0.95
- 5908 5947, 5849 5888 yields 1.01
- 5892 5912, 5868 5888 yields 0.90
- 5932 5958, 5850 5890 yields 1.03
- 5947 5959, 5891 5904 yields 1.22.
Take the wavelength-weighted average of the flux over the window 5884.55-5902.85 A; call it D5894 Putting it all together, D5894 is 6.66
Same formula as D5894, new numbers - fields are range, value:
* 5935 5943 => 8.08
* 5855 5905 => 7.5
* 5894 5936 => 7.72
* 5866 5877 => 8.25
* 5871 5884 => 8.25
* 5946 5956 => 8.09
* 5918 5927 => 8.08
